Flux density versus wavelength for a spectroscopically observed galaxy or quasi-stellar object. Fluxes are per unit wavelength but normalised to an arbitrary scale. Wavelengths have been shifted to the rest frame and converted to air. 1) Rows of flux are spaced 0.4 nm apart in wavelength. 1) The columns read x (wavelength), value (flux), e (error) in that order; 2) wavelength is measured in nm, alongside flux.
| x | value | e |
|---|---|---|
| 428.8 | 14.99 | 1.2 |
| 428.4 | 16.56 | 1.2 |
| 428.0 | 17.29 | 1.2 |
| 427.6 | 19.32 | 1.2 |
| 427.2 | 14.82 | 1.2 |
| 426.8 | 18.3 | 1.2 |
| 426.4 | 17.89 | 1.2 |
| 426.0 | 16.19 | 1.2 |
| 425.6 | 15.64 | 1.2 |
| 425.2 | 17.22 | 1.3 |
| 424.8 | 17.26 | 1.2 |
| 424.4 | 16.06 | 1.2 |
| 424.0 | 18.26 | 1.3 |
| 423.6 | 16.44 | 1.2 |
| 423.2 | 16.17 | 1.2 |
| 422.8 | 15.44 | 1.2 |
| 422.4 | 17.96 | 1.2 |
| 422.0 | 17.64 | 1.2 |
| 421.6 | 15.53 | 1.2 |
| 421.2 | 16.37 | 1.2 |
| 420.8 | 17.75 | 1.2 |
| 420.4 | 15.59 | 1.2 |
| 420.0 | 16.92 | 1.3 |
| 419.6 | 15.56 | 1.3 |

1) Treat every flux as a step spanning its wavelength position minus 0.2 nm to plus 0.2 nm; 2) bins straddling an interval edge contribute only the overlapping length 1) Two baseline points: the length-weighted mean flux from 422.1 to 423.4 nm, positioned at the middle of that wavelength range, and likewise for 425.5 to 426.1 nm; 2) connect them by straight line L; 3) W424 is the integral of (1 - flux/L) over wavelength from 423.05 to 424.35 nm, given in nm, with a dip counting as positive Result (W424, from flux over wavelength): -0.04 nm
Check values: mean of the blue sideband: 16.6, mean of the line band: 16.9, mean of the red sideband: 15.9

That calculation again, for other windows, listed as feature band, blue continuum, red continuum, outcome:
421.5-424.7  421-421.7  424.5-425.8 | -0.09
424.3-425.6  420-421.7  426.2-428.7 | 0.02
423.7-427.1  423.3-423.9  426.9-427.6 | -0.07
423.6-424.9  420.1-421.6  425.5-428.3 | -0.02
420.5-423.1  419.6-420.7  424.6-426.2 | -0.06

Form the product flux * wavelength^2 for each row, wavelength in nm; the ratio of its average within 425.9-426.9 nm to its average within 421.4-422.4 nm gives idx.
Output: 1.06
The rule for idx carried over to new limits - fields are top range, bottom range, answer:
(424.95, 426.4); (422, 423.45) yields 1.01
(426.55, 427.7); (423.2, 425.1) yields 1.04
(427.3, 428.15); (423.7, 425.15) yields 1.06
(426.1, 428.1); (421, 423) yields 1.08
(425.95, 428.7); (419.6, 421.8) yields 1.08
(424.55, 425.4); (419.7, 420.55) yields 1.08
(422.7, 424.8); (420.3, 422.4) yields 1.00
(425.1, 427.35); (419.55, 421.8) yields 1.05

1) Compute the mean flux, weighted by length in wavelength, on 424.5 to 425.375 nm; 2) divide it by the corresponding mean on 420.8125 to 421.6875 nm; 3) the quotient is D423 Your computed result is 1.04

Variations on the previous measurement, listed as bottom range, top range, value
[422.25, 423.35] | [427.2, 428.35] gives 1.06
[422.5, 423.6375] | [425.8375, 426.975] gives 1.08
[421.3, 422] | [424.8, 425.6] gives 1.04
